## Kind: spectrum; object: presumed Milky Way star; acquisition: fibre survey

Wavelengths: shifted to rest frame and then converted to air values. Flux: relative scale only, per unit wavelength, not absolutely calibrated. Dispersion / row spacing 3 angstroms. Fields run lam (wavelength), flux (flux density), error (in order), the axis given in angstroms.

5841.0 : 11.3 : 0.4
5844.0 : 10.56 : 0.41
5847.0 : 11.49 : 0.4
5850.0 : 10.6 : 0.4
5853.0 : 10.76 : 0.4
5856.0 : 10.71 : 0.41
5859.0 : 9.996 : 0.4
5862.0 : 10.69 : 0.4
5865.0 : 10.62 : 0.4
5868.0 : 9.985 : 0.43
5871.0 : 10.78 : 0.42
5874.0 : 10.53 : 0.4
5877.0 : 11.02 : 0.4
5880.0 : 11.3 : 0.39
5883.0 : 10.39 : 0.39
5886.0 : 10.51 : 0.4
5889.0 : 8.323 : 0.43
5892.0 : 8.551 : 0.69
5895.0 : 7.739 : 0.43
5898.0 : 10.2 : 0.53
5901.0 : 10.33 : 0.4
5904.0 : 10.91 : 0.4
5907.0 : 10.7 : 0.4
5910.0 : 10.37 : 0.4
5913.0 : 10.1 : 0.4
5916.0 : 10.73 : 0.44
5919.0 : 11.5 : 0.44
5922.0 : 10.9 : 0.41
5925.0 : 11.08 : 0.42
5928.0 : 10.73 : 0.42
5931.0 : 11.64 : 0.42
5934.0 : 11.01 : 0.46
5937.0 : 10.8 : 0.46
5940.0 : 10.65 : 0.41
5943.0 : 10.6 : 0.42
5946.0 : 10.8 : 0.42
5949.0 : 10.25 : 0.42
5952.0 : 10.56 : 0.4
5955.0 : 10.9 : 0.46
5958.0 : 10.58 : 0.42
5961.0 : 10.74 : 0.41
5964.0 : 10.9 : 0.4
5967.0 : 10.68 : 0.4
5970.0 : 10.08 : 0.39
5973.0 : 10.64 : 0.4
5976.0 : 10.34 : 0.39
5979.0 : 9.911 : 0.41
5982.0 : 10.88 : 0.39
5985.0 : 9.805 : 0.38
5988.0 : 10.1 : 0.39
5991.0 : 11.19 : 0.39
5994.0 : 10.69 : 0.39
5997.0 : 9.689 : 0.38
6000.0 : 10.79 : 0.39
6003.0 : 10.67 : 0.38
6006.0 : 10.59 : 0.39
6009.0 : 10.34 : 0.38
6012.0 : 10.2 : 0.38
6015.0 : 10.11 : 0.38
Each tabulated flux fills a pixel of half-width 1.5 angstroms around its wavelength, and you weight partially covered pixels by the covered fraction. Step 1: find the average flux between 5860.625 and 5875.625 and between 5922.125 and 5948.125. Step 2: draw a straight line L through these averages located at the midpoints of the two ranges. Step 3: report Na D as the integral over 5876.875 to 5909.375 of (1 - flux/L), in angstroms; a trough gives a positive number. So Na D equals 2.1 angstroms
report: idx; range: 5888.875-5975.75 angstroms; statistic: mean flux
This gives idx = 10.5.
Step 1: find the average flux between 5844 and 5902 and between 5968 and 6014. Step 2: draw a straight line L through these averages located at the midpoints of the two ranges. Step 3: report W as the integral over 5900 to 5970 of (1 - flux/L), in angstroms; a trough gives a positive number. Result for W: -2.9 angstroms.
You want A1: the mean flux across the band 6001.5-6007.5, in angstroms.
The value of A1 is 10.6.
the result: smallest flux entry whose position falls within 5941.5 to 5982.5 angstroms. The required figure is 9.911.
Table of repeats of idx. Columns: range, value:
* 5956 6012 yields 10.5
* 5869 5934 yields 10.4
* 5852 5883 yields 10.6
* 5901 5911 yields 10.6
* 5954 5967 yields 10.8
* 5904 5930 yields 10.8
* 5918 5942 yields 11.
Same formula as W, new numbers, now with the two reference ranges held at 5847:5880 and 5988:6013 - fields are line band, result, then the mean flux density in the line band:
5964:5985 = 0.2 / 10.4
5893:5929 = 0.6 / 10.4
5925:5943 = -0.6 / 10.9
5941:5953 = 0.0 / 10.6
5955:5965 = -0.2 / 10.8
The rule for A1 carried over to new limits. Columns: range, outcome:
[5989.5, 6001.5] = 10.6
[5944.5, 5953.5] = 10.5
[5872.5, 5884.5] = 10.8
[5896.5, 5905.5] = 10.5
